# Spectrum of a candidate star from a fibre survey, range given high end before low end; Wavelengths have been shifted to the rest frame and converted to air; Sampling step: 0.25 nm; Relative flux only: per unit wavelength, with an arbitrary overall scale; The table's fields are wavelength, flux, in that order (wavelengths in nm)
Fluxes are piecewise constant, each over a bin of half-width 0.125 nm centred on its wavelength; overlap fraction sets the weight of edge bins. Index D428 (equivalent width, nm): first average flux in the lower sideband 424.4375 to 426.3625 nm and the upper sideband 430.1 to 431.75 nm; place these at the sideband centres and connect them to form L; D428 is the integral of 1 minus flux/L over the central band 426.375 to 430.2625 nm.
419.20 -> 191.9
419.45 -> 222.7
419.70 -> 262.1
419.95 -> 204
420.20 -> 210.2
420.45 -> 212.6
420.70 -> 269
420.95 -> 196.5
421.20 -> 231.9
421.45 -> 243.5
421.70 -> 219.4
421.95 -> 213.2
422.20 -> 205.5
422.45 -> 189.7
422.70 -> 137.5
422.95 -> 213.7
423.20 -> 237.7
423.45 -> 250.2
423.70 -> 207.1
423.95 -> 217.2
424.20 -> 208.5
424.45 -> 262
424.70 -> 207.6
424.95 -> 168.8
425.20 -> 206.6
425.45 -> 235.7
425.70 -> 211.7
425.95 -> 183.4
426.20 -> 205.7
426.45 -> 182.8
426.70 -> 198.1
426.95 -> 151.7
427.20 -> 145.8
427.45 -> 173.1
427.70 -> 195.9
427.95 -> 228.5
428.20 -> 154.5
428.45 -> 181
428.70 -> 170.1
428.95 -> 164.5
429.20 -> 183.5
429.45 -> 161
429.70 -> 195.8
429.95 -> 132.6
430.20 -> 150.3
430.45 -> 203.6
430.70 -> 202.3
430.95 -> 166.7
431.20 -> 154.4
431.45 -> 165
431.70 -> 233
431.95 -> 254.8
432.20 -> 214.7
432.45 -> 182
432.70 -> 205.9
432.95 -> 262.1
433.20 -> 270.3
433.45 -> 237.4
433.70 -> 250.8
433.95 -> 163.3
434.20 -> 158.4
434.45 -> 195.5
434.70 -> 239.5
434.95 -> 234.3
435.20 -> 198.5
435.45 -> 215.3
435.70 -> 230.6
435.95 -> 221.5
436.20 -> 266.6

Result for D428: 0.39 nm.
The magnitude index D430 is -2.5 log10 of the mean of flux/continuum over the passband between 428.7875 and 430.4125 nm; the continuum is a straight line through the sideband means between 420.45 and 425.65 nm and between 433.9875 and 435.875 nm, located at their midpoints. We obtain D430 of 0.259 mag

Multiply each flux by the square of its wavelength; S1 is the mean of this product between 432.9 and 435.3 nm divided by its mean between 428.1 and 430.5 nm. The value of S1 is 1.33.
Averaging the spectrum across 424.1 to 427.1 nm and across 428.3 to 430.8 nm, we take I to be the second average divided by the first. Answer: 0.86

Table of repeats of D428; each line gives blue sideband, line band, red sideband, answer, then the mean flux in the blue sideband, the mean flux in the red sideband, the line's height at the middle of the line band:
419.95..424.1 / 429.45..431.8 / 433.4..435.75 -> 0.40 nm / 216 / 211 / 212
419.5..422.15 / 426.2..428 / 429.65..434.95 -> 0.26 nm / 226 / 203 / 213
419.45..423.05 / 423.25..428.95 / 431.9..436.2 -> 0.52 nm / 215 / 220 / 217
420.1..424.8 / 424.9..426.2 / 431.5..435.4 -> 0.09 nm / 218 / 219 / 218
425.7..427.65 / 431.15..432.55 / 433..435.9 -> 0.02 nm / 180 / 219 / 206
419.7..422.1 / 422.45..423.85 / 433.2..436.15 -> 0.10 nm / 224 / 217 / 223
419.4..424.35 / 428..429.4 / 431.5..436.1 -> 0.29 nm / 218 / 220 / 219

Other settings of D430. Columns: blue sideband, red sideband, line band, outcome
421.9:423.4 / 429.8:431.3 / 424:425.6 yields -0.12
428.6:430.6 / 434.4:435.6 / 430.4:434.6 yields -0.06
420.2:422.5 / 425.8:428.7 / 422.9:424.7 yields -0.12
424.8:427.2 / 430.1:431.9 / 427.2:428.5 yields 0.04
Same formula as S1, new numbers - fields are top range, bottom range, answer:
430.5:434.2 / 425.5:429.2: 1.17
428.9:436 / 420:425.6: 0.98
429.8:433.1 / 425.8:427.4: 1.12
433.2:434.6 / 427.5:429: 1.17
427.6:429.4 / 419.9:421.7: 0.84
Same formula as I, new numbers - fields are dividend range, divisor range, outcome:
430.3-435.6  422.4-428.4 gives 1.05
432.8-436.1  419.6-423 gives 1.03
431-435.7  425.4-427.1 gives 1.10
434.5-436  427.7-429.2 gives 1.22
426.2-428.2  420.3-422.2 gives 0.81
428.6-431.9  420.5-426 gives 0.83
